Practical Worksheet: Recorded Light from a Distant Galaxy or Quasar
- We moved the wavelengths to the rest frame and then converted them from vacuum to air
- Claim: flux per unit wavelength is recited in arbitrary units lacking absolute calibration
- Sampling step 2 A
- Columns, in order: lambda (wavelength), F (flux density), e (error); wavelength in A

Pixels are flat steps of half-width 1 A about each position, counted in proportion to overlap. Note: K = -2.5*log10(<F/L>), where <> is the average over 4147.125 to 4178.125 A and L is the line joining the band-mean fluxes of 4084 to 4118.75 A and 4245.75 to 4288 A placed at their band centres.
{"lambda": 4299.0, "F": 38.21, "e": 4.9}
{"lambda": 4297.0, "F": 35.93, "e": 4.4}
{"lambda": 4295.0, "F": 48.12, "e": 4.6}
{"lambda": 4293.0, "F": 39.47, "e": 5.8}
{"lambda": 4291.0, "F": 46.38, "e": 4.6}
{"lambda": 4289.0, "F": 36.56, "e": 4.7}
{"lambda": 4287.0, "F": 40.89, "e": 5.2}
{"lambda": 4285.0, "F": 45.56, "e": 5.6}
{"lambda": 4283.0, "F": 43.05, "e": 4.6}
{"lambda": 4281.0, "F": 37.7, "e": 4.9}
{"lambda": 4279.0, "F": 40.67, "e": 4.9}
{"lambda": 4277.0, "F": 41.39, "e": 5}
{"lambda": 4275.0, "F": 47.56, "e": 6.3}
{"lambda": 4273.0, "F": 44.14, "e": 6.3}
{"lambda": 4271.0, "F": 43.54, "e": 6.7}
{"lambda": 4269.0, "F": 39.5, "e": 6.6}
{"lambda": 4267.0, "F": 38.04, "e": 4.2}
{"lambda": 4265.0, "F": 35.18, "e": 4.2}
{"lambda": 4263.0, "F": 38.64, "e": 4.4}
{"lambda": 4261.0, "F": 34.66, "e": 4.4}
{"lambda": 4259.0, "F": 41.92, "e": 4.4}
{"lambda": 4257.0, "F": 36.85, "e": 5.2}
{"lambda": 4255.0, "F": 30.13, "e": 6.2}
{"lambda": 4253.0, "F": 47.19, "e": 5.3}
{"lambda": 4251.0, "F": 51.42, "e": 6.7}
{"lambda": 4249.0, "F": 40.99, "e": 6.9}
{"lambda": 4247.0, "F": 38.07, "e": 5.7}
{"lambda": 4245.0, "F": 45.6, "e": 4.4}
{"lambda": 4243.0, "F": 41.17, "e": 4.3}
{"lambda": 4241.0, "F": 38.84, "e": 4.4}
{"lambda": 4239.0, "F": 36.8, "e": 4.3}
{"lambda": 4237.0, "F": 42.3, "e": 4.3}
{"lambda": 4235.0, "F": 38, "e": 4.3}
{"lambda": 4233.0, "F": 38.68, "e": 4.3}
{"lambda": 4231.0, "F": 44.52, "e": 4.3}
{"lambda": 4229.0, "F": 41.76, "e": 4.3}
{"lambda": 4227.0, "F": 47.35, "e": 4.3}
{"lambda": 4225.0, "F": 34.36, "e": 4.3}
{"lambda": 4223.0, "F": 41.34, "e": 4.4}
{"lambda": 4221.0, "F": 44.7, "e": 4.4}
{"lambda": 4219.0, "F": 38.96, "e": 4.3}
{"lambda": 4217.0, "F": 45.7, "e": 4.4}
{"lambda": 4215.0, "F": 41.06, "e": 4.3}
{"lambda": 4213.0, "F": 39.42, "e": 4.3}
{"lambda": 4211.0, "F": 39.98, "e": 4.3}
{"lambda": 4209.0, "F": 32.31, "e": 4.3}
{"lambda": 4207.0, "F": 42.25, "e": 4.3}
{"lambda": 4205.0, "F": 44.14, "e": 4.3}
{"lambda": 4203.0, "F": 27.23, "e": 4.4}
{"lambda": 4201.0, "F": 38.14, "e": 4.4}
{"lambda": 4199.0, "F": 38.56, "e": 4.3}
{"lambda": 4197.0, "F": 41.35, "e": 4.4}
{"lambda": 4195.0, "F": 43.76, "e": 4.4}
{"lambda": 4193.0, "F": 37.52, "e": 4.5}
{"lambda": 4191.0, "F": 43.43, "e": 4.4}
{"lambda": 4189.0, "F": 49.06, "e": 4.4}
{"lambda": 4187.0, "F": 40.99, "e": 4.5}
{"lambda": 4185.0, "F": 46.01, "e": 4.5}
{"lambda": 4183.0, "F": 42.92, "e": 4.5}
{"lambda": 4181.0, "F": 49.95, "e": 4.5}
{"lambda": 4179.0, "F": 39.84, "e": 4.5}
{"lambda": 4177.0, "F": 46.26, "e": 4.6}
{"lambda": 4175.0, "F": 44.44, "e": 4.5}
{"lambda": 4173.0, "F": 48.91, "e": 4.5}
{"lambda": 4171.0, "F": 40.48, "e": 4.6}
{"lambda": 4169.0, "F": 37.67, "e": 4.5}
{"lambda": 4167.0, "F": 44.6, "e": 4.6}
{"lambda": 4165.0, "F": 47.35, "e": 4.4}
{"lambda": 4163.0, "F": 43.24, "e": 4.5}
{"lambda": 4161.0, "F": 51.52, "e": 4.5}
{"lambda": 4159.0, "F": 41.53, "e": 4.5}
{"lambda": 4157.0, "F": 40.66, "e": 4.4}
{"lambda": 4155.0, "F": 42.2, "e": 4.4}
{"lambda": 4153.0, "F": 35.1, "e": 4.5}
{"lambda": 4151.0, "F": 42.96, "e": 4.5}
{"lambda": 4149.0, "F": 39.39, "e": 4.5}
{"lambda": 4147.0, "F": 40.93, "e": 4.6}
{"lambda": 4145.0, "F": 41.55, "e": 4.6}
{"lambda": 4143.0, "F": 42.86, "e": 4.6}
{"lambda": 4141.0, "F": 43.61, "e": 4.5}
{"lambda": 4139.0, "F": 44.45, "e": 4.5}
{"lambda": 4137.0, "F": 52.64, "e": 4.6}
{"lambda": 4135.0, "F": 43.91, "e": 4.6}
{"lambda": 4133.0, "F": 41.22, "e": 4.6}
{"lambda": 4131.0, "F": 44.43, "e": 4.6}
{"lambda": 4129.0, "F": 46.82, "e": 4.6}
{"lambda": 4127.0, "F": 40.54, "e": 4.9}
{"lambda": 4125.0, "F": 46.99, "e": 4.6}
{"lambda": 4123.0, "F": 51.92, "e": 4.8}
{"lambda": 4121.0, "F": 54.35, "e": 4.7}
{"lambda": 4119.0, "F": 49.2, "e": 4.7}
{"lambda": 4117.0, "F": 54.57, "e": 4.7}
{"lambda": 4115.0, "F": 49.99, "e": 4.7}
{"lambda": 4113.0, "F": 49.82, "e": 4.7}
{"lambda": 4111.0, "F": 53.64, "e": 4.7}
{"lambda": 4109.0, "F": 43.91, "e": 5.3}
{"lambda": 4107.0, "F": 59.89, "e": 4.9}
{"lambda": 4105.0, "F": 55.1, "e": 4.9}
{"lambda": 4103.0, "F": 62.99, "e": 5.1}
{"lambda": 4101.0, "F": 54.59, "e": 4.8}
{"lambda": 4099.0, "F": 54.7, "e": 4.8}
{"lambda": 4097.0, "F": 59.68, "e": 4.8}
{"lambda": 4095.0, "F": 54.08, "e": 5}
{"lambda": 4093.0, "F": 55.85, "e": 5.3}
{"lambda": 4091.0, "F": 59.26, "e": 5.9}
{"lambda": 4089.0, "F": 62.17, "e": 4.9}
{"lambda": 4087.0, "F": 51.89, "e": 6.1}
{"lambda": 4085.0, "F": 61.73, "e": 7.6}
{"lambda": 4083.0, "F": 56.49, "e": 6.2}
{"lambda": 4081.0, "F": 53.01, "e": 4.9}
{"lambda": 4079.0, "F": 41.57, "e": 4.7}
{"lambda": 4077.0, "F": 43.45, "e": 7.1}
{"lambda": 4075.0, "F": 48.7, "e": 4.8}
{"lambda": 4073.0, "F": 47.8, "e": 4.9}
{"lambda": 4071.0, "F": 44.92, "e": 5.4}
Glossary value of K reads 0.163 mag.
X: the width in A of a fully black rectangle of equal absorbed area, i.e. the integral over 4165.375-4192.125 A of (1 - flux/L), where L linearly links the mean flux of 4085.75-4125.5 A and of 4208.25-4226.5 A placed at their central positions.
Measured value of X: 0.4 A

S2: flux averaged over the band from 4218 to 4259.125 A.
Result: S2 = 41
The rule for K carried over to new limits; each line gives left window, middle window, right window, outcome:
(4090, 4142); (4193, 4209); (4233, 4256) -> 0.145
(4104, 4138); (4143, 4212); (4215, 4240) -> 0.076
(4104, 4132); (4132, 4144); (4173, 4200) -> 0.080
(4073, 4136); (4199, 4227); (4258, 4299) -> 0.141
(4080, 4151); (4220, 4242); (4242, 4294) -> 0.067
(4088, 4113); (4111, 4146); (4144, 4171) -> 0.047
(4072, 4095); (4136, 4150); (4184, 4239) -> 0.088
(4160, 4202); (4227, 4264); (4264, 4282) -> 0.029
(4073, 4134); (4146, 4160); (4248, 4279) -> 0.199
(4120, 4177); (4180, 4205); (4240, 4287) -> 0.033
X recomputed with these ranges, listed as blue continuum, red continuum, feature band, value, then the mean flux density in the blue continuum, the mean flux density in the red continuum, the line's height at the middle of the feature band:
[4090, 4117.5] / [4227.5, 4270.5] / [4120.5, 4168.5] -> 6.2 A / 54.9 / 40.1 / 50.7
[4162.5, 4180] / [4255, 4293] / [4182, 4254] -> 1.5 A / 43.7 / 40.4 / 42.2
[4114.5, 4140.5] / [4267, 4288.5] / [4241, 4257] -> 0.6 A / 47.6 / 42.1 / 43.1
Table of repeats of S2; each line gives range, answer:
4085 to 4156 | 49.5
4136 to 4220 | 42.3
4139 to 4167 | 42.7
